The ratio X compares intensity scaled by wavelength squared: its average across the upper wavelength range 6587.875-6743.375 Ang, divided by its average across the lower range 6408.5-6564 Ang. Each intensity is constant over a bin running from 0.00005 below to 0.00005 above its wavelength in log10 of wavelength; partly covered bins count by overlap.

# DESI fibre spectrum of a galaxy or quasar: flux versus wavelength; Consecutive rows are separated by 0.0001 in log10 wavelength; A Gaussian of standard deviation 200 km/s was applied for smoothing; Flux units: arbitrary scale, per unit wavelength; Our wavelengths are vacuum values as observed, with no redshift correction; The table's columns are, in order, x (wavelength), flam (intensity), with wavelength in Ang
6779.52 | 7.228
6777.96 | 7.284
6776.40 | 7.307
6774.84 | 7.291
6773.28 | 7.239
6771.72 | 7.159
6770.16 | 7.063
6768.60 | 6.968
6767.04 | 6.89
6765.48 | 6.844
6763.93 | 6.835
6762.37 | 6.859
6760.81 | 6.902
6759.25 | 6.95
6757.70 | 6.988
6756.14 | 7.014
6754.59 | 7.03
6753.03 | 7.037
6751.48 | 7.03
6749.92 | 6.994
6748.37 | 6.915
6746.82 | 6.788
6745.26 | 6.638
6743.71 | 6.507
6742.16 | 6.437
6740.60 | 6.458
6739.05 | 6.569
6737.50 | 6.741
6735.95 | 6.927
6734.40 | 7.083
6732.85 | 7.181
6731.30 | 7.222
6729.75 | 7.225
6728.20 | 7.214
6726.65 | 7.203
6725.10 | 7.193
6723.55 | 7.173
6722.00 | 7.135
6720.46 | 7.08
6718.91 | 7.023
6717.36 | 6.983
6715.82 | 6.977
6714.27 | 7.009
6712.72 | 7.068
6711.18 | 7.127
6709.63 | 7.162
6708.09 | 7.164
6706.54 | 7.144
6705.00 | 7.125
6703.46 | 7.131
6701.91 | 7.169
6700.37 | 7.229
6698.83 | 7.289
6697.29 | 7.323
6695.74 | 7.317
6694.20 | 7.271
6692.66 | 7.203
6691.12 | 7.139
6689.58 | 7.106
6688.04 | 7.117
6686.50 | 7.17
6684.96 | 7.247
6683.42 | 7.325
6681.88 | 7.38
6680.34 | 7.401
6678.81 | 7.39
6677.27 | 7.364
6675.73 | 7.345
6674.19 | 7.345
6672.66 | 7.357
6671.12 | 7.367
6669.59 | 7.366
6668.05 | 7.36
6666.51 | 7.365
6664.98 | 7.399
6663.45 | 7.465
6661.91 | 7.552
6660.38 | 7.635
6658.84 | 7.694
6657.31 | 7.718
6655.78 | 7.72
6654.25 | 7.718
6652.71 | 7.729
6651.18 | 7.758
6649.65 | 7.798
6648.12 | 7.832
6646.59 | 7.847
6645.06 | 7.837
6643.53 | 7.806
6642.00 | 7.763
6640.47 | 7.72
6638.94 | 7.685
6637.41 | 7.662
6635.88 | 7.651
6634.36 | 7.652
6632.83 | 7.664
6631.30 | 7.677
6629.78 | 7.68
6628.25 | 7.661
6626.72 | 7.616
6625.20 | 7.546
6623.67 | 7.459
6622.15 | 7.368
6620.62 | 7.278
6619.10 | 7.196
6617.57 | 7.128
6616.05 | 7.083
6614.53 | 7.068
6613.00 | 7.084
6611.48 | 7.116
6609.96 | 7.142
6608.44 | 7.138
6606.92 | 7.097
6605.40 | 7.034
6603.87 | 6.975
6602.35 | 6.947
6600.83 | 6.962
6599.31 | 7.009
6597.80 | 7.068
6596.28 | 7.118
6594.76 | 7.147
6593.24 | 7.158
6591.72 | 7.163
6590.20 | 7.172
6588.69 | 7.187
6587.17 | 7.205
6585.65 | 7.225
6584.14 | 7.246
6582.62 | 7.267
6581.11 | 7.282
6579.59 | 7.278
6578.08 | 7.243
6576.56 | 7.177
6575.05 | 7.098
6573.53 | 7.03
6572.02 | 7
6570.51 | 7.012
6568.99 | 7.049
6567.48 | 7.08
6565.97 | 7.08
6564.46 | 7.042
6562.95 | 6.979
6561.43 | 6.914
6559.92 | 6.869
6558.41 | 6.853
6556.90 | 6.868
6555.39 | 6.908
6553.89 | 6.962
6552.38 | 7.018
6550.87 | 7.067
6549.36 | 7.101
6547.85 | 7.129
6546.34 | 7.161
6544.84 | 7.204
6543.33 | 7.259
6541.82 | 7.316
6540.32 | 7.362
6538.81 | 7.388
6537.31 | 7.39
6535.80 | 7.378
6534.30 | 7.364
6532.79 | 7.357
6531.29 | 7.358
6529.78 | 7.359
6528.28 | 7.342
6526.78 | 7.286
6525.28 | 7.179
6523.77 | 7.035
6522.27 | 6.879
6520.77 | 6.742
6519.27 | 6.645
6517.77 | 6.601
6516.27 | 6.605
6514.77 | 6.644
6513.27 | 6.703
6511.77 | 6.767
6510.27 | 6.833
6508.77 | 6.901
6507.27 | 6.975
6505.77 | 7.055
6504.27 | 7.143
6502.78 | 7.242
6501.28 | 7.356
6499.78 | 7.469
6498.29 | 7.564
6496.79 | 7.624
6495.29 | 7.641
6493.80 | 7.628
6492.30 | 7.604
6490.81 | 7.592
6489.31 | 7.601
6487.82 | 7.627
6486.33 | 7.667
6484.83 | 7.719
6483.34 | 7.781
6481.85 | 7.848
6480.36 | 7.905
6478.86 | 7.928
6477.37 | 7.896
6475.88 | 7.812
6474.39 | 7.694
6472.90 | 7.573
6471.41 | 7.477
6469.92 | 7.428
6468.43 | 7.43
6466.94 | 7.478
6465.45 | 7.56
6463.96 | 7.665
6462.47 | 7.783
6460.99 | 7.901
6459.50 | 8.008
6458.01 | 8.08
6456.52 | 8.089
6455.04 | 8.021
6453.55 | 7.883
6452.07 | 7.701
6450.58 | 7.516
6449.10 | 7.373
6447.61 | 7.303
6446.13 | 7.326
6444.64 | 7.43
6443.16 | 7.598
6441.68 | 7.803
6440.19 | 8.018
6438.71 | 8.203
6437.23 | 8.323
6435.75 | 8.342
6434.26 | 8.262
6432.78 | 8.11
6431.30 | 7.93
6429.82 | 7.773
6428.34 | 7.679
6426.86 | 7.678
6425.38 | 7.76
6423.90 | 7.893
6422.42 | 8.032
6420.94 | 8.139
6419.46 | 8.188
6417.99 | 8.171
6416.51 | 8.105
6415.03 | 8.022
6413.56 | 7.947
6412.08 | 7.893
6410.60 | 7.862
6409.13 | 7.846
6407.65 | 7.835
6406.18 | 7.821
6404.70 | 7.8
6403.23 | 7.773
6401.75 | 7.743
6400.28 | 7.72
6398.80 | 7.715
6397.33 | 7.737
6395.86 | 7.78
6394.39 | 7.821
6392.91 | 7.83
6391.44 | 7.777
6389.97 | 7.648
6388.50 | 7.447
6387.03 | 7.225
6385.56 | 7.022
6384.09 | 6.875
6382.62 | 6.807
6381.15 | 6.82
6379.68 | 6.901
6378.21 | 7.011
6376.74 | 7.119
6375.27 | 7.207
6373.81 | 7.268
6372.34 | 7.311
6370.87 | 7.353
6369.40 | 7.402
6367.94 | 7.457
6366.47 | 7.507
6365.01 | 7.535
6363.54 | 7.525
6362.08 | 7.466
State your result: 1.03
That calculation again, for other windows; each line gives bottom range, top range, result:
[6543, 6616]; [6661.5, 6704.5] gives 1.06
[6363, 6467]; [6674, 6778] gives 1.01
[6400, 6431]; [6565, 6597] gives 0.95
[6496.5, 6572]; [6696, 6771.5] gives 1.05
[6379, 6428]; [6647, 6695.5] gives 1.05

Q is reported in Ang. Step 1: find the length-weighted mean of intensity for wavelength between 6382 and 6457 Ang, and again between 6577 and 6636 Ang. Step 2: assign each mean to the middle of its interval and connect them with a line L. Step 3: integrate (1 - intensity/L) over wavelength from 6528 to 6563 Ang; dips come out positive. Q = 1.2 Ang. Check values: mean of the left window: 7.78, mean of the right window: 7.25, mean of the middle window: 7.16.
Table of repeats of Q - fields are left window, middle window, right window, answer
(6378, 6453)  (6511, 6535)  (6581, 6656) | 1.75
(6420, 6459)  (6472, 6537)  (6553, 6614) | 1.60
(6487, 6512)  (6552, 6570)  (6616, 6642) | 1.13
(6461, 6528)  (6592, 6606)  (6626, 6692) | 0.79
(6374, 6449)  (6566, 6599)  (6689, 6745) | 0.86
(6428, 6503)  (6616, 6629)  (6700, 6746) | -0.17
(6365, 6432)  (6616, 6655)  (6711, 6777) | -2.38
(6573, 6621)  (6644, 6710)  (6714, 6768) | -3.55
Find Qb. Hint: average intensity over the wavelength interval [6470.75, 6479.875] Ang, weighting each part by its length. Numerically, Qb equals 7.73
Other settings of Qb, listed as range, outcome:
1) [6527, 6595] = 7.16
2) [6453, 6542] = 7.42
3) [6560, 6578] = 7.04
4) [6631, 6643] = 7.68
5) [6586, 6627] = 7.16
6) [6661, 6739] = 7.21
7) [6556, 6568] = 6.96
